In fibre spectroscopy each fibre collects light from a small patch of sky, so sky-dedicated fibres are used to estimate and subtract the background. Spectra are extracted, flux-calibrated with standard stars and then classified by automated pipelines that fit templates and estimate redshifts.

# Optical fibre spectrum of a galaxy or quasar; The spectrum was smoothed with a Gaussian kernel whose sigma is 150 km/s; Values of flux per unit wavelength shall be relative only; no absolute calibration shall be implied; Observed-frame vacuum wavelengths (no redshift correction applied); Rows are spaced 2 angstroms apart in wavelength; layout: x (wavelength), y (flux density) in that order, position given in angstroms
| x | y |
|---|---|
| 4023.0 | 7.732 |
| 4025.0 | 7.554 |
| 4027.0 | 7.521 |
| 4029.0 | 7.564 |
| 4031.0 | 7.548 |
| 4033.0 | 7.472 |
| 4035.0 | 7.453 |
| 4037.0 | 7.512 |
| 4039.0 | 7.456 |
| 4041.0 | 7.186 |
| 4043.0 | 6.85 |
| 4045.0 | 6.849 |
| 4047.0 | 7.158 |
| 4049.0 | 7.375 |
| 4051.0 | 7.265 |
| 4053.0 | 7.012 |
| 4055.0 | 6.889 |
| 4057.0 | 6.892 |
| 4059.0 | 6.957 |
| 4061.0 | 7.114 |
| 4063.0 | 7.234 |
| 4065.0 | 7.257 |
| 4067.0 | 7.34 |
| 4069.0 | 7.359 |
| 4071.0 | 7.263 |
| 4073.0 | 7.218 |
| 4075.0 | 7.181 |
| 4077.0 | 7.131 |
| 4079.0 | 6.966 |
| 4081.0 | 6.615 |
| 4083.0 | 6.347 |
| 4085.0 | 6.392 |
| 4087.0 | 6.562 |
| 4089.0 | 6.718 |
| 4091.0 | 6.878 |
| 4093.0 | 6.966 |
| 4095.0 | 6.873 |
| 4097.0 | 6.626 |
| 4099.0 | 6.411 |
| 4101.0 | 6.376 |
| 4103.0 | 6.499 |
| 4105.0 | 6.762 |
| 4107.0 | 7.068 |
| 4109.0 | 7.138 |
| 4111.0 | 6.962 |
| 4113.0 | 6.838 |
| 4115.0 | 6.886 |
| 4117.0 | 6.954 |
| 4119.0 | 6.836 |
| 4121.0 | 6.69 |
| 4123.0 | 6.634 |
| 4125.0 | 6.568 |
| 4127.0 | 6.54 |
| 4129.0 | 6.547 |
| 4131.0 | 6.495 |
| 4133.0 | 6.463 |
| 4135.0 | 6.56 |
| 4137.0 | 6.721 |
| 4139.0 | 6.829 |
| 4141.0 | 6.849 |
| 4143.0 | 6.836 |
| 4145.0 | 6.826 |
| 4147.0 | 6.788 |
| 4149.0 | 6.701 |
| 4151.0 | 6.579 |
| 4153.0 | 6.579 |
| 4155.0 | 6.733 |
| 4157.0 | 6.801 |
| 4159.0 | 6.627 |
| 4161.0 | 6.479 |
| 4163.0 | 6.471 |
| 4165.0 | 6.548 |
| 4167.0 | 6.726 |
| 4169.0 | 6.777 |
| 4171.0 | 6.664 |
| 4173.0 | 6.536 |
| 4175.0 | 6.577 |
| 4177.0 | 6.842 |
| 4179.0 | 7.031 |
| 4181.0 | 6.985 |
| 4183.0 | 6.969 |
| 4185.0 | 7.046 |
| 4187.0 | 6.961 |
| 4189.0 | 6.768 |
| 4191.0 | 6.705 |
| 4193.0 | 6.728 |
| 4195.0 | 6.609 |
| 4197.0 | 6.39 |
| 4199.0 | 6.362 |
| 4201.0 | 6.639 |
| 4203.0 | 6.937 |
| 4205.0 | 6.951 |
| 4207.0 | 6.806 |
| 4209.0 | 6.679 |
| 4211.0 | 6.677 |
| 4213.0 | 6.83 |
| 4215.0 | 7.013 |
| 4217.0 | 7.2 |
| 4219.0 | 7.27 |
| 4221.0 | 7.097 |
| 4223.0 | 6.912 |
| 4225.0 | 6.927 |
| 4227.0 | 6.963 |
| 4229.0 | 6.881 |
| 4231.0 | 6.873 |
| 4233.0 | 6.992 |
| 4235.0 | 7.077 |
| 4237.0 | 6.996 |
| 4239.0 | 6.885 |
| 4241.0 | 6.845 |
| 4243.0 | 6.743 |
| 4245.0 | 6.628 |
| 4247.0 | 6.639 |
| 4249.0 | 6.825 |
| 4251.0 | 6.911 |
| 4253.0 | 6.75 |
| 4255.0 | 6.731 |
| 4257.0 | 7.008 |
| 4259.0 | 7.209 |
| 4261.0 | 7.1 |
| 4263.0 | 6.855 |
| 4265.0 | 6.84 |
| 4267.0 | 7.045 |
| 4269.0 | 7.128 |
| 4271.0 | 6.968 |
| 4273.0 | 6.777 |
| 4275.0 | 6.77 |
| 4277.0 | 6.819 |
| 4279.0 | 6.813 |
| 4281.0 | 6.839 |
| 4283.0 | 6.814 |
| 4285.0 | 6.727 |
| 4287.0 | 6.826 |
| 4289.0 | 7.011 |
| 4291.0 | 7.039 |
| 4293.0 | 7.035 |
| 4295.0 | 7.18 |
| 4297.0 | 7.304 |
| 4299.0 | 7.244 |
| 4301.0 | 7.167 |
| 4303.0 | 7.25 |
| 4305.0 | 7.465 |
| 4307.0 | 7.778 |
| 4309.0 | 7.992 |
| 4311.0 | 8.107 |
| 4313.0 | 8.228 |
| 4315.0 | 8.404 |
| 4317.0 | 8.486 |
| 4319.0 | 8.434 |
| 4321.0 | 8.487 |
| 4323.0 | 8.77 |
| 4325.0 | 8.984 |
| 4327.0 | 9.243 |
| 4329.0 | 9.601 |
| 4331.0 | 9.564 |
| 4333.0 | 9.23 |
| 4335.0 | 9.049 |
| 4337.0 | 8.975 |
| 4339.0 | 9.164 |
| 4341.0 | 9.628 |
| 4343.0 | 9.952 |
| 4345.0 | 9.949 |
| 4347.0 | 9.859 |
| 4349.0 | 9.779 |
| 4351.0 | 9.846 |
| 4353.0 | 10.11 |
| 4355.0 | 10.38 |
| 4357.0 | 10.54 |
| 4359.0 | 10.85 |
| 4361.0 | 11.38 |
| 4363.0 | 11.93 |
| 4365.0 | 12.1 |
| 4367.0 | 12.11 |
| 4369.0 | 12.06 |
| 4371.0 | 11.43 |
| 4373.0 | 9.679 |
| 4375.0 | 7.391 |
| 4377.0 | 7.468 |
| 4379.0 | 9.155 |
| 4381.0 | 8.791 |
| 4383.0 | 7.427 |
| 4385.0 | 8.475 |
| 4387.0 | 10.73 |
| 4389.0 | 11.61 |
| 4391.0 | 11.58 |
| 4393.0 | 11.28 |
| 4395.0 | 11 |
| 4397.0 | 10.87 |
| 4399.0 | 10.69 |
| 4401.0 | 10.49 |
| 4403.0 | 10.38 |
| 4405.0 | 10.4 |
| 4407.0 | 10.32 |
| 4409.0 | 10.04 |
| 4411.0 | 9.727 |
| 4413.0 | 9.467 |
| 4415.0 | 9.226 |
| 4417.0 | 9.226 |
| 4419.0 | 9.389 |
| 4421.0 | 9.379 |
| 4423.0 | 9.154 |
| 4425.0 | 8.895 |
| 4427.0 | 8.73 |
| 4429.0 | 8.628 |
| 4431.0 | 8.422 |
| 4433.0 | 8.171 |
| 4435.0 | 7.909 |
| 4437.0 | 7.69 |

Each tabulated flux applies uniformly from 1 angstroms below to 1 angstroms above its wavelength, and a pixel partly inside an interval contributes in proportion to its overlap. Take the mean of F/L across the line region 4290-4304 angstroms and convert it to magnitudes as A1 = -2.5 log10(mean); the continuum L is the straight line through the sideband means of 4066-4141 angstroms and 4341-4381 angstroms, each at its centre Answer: 0.29 mag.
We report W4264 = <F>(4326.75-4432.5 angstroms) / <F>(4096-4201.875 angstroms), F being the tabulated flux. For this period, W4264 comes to 1.5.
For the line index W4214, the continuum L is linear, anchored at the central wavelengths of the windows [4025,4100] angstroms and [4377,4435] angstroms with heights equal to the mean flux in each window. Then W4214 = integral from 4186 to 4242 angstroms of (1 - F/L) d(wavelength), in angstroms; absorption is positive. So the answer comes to 9.2 angstroms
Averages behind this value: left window 7.07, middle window 6.86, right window 9.63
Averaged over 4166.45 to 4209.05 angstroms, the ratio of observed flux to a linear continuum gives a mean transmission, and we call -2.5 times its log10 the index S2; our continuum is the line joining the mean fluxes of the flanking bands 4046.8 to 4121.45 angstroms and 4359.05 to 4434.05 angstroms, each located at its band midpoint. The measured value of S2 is 0.17 mag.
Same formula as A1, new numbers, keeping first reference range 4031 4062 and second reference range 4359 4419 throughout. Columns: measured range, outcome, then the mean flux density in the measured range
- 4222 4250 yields 0.28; 6.87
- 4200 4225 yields 0.24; 6.92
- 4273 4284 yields 0.33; 6.81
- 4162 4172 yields 0.24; 6.64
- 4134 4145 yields 0.18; 6.77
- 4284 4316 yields 0.26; 7.42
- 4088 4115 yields 0.13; 6.78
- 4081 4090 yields 0.16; 6.52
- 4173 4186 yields 0.21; 6.88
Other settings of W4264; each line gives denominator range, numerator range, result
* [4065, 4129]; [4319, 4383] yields 1.43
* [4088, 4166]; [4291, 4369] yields 1.36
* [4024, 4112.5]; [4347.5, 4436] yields 1.41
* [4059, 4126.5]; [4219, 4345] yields 1.10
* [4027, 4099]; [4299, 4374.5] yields 1.34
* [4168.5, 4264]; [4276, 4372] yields 1.30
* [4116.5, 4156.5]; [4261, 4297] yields 1.04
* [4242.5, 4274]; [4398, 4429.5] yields 1.40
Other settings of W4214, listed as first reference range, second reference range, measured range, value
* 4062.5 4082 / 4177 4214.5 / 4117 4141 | 1.2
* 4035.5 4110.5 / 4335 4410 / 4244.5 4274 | 6.8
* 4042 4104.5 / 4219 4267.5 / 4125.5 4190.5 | 1.9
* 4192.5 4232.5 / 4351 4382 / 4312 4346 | 1.5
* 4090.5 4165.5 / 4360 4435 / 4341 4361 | -1.8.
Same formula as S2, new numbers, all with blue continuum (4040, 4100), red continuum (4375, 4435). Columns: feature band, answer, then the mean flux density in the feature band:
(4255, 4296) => 0.23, 6.94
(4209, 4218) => 0.17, 6.9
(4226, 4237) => 0.18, 6.96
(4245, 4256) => 0.23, 6.76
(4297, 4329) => 0.09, 8.16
